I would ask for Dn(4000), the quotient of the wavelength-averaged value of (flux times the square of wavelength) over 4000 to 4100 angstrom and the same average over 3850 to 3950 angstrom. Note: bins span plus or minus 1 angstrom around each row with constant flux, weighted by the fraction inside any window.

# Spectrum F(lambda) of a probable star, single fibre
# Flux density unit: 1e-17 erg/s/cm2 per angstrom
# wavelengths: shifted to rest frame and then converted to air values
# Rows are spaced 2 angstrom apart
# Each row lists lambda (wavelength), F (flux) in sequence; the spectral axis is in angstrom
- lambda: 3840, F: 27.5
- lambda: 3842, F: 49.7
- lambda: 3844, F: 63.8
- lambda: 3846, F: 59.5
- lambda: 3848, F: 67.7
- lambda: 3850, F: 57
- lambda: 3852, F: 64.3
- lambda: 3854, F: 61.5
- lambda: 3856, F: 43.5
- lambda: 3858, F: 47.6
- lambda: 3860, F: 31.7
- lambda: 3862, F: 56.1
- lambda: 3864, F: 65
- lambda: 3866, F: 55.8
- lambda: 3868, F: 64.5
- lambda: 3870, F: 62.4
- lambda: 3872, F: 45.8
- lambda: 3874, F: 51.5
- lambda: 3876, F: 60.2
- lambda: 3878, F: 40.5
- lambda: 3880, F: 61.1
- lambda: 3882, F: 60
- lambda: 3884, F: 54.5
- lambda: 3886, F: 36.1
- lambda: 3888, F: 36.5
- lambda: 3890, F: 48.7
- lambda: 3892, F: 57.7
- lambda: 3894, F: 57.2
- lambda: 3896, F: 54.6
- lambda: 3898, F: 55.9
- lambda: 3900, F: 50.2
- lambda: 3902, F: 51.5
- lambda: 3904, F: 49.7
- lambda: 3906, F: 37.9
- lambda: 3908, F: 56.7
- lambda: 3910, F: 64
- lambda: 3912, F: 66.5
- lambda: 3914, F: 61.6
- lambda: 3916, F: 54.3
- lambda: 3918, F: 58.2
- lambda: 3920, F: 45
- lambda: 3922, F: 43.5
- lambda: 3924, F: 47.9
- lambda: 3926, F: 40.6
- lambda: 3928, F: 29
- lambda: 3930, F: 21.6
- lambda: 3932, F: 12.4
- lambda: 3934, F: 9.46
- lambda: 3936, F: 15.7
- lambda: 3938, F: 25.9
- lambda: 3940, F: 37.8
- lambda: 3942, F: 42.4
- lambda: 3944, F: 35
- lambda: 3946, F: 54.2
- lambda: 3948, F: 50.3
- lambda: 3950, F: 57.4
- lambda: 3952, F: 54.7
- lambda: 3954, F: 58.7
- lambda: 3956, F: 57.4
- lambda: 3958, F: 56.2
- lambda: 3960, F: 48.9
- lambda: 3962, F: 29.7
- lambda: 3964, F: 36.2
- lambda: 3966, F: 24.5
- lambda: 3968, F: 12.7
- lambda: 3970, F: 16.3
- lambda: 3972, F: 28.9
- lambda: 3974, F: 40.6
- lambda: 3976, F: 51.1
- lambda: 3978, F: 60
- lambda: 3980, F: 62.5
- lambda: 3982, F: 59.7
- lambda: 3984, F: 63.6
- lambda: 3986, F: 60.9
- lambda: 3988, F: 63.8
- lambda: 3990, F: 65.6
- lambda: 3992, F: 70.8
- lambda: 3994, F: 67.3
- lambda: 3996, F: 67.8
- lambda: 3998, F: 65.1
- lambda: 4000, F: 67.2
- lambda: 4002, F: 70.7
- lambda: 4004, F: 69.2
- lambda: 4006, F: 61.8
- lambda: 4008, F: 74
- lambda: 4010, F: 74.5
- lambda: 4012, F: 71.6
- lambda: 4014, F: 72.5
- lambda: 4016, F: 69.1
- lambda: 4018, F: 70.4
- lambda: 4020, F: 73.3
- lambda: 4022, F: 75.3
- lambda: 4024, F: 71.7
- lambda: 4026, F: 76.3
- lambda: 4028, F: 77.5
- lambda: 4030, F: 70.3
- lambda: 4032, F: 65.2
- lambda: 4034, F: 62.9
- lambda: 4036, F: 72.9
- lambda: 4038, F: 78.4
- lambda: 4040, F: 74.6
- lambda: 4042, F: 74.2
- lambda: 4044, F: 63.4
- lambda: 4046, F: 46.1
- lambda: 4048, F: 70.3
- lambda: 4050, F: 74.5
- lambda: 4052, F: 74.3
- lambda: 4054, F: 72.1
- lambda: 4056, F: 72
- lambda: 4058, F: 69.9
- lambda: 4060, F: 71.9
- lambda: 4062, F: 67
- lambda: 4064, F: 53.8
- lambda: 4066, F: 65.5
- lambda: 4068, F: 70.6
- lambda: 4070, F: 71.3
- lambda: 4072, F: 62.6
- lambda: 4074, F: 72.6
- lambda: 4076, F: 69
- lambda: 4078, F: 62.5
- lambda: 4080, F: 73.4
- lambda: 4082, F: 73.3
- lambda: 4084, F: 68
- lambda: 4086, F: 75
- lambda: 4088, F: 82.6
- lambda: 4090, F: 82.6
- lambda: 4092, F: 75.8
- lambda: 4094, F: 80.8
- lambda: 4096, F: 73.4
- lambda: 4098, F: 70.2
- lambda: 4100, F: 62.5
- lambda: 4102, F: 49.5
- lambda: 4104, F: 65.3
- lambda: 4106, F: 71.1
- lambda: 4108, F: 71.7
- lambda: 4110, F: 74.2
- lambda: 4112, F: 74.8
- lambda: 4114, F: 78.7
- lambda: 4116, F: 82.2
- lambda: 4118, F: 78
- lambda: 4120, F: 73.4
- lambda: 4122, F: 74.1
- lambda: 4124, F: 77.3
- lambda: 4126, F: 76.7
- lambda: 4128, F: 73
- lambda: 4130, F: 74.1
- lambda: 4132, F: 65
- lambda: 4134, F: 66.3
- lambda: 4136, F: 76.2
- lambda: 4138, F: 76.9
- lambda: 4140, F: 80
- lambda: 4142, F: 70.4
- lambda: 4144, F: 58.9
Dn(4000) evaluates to 1.60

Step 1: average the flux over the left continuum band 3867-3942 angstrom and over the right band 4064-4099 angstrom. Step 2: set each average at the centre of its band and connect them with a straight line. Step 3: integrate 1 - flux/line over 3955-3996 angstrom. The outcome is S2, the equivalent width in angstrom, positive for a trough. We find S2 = 5.6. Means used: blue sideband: 46.6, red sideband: 71.8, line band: 49.3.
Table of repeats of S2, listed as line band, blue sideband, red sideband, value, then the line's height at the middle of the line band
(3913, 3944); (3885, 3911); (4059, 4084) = 9.9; 53.6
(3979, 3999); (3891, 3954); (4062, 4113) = -3.4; 55.3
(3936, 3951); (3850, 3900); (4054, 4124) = 4.5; 58.9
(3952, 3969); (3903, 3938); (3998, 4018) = 3.9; 54.5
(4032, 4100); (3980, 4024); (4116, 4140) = 1.0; 71.3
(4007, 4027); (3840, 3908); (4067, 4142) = -2.4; 65.1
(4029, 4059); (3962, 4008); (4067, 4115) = -2.8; 63.6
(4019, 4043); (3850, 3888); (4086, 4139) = -2.2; 66.6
